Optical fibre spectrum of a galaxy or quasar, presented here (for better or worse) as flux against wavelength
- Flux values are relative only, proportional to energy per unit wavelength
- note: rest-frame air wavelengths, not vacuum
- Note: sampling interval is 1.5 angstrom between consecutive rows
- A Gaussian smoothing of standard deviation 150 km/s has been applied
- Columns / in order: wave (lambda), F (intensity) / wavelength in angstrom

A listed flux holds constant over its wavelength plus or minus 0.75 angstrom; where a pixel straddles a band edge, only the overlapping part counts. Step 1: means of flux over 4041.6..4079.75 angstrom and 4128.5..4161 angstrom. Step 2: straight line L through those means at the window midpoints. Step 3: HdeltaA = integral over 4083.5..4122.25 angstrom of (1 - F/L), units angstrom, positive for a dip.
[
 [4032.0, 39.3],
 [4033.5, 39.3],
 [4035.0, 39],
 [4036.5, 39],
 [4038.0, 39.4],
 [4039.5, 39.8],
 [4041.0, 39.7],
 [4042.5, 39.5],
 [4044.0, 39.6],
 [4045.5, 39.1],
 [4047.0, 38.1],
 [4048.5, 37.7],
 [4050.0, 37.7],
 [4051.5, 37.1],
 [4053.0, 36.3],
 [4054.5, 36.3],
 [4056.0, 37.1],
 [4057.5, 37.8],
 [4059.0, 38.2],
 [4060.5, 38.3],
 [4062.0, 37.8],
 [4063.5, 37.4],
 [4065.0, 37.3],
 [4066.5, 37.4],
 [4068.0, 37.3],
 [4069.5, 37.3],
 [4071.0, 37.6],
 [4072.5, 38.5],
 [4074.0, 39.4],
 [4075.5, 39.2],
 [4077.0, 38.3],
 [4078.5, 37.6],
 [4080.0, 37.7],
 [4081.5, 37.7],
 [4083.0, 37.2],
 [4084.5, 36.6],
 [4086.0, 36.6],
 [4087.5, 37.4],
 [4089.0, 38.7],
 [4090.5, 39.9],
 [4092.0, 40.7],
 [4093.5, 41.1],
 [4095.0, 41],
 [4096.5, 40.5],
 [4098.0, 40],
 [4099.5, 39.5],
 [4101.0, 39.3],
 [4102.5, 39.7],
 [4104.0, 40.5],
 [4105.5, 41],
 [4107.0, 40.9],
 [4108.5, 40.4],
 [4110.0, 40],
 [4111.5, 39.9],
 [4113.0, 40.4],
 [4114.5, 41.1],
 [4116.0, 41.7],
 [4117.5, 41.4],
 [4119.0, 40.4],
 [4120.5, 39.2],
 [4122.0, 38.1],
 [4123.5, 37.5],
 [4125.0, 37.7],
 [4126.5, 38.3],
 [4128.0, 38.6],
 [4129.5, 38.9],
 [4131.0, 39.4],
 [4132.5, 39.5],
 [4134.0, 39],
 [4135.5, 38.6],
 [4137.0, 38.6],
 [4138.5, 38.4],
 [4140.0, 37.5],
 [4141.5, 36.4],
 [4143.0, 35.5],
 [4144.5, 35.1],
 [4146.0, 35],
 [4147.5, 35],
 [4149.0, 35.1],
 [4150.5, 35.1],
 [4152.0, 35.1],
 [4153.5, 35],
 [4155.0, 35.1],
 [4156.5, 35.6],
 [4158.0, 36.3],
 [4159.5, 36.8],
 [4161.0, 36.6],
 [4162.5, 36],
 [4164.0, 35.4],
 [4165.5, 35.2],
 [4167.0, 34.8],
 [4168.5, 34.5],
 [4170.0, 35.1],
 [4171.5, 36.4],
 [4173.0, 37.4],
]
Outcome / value -2.6 angstrom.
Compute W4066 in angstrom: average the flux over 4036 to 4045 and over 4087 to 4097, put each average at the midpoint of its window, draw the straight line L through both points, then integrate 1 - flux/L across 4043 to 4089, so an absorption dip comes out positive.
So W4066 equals 2.3 angstrom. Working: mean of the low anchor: 39.5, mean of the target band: 37.7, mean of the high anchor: 39.9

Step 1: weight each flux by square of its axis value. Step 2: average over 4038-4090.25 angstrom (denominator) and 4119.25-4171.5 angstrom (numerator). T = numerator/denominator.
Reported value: 1.01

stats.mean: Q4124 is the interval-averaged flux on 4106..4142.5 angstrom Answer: 39.2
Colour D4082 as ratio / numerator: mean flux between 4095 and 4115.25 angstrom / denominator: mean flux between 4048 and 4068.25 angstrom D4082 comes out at 1.1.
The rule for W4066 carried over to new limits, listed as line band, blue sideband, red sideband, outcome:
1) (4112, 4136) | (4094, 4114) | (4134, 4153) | -0.7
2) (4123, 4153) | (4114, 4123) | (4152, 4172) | 0.7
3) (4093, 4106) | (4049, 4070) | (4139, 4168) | -1.3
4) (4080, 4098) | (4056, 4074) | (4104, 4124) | 0.1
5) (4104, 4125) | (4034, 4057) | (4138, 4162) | -1.9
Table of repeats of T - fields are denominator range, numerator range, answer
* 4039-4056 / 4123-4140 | 1.05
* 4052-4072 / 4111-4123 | 1.10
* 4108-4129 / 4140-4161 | 0.91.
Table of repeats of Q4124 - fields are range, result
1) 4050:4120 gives 38.8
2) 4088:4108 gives 40.2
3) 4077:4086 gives 37.4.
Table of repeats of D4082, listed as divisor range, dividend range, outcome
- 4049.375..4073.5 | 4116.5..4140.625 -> 1.04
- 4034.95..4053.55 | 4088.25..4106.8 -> 1.04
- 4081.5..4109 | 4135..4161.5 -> 0.92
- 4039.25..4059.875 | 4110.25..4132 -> 1.04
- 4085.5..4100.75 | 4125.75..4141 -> 0.98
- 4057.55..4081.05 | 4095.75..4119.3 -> 1.07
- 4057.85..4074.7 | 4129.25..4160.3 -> 0.97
